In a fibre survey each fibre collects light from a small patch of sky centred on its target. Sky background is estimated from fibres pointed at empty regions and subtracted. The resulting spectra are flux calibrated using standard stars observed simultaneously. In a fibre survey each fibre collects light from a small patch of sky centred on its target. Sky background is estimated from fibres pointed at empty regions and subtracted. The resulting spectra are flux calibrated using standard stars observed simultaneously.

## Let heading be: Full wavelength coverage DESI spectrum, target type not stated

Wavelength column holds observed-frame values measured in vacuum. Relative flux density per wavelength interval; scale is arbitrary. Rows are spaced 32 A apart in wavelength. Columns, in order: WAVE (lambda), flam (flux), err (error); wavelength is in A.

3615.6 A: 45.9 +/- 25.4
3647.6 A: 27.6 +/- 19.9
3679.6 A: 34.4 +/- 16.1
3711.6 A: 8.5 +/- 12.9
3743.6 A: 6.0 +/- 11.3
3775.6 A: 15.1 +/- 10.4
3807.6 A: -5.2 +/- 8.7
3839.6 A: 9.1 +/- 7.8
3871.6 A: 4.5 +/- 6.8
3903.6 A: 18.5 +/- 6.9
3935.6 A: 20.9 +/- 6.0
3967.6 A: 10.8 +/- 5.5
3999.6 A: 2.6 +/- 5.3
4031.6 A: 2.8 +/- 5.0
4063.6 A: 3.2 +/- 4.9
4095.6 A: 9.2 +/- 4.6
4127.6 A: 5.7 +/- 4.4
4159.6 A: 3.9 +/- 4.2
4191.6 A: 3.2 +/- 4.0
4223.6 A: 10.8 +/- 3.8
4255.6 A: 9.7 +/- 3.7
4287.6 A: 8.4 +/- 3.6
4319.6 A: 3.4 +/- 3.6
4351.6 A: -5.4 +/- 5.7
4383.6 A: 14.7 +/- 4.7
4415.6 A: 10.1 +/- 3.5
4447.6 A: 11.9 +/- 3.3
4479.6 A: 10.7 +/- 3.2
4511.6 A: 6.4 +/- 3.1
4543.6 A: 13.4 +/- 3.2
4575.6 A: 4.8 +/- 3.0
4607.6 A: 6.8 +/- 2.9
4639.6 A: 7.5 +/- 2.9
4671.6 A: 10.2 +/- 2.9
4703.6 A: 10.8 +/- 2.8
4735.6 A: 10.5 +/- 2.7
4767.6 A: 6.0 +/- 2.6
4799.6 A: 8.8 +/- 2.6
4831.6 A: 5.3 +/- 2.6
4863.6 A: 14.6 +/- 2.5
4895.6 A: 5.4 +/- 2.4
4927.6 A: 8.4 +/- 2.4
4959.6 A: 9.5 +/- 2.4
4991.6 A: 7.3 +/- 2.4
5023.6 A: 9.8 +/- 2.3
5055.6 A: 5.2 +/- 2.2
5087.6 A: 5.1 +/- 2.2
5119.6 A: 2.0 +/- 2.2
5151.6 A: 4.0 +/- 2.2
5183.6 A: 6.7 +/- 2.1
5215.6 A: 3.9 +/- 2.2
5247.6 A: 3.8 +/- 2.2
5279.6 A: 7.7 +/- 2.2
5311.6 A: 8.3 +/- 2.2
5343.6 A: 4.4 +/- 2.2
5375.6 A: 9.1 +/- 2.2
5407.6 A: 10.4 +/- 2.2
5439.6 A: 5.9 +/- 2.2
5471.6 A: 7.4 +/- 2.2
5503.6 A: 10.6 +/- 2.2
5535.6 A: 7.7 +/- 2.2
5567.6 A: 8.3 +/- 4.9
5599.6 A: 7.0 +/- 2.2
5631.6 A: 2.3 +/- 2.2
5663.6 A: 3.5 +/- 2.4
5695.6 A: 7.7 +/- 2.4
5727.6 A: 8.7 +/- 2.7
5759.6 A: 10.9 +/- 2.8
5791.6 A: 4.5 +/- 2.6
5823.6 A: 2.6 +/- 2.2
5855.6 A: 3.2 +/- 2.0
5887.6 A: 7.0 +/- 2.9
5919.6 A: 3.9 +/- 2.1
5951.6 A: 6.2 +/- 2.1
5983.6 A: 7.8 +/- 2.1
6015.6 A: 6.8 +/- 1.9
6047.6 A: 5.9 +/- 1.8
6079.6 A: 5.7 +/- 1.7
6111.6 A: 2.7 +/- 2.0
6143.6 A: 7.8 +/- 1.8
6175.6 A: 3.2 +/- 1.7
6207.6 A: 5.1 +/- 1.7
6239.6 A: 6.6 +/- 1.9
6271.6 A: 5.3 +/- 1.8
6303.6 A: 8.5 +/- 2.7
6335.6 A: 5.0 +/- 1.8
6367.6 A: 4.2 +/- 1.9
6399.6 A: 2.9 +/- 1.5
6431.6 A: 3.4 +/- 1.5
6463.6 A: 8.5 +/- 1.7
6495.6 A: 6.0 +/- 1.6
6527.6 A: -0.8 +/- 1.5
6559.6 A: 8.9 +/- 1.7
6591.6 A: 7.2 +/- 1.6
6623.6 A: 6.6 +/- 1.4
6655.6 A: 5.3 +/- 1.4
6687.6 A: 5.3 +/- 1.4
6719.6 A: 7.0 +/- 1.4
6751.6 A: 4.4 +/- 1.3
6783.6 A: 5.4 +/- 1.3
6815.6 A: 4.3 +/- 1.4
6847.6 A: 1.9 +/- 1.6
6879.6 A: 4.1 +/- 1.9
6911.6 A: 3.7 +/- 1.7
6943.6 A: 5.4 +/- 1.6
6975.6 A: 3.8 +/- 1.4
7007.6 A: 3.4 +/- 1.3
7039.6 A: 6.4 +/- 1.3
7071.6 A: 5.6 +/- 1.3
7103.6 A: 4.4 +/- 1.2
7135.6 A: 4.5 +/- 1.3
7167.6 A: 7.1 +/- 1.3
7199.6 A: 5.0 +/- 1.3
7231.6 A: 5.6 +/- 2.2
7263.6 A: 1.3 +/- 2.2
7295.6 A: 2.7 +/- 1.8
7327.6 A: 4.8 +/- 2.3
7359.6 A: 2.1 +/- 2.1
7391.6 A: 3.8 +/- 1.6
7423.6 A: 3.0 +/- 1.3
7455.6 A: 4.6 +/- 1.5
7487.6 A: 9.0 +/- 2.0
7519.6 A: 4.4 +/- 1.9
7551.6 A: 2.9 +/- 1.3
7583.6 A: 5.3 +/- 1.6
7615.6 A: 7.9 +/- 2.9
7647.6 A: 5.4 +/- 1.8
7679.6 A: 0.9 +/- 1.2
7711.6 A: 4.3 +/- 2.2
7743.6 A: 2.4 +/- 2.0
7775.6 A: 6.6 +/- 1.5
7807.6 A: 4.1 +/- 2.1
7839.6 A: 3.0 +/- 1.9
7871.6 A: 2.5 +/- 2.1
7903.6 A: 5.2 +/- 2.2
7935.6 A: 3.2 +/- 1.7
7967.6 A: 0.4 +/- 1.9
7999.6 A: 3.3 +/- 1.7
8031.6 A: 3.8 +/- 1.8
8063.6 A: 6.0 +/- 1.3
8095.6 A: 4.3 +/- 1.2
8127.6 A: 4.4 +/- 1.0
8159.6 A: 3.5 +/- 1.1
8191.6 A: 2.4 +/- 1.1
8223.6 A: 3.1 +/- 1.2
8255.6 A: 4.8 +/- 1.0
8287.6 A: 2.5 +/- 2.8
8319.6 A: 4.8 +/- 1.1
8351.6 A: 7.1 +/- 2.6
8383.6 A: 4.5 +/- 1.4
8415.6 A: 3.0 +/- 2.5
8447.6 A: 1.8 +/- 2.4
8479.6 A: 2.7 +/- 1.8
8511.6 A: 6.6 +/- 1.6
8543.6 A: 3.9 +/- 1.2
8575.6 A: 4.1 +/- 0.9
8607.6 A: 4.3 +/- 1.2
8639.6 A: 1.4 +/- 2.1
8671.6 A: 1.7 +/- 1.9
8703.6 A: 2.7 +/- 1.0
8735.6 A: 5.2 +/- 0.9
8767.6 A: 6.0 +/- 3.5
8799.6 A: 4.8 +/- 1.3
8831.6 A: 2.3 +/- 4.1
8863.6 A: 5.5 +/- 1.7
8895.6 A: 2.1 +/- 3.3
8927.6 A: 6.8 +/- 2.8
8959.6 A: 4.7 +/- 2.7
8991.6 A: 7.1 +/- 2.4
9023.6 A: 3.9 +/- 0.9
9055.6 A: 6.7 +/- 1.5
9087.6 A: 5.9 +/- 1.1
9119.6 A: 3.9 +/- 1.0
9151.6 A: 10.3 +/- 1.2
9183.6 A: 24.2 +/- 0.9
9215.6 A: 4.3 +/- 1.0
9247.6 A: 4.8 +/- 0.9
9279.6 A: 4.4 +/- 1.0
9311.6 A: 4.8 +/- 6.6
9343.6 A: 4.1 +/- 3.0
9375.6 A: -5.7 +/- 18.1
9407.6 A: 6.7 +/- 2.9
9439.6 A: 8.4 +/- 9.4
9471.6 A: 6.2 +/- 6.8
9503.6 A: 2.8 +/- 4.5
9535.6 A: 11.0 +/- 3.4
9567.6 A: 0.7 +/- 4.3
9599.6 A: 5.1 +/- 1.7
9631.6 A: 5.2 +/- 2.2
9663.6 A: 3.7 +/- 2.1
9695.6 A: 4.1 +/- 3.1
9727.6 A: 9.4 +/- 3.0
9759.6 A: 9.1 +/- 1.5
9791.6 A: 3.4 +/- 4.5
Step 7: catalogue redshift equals 1.46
